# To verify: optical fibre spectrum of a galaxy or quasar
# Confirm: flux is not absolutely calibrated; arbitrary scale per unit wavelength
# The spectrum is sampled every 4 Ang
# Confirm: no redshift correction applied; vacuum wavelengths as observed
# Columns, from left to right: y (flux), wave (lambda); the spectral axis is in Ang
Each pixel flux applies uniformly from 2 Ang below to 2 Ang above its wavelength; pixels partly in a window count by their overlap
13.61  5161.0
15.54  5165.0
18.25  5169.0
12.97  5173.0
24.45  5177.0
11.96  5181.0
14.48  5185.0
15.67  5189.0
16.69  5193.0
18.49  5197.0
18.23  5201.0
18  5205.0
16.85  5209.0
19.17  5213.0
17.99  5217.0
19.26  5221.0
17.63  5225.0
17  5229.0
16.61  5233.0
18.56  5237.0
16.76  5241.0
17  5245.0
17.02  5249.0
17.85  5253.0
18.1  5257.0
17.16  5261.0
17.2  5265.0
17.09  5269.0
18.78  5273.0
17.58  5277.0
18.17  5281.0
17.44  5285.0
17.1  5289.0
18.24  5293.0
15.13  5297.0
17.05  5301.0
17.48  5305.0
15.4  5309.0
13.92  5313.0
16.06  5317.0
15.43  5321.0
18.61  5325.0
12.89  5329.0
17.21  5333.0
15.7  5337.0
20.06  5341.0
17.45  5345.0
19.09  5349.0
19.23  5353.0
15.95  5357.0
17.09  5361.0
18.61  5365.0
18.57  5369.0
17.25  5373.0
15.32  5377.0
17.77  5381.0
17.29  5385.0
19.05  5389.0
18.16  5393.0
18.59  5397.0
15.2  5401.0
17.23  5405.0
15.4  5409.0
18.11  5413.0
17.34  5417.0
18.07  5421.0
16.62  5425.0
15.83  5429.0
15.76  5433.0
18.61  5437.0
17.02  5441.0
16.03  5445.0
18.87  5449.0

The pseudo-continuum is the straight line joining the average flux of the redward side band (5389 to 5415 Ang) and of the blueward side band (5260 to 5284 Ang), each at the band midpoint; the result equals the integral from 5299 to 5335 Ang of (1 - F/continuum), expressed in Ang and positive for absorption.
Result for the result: 3.1 Ang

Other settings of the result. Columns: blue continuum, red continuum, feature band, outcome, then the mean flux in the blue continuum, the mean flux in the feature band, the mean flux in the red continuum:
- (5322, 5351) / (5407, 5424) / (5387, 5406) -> -0.5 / 17.2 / 17.7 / 17.2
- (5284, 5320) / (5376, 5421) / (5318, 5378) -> -1.5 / 16.4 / 17.2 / 17.3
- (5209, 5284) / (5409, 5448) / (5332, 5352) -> -0.8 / 17.7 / 18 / 17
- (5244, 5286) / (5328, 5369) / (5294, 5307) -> 0.6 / 17.6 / 16.7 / 17.5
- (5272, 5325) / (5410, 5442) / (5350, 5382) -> -1.0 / 16.8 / 17.5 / 17.1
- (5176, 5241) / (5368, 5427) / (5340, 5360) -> -1.0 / 17.4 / 18.2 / 17.3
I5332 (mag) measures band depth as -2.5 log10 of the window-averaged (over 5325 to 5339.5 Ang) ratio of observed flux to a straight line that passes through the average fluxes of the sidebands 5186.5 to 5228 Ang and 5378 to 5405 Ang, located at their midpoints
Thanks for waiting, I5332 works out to 0.11 mag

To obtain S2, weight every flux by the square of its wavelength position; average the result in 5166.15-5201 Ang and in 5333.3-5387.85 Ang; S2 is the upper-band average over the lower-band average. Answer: 1.13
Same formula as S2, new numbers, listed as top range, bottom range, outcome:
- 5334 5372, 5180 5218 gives 1.13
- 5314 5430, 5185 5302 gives 1.03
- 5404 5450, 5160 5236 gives 1.09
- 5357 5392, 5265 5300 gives 1.04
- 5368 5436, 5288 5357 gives 1.05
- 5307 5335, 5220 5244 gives 0.92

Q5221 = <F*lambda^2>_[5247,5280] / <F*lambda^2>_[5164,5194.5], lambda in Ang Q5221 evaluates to 1.12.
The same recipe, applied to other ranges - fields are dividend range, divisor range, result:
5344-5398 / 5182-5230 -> 1.09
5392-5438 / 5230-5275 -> 1.04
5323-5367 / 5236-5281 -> 1.03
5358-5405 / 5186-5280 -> 1.05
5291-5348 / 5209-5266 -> 0.97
